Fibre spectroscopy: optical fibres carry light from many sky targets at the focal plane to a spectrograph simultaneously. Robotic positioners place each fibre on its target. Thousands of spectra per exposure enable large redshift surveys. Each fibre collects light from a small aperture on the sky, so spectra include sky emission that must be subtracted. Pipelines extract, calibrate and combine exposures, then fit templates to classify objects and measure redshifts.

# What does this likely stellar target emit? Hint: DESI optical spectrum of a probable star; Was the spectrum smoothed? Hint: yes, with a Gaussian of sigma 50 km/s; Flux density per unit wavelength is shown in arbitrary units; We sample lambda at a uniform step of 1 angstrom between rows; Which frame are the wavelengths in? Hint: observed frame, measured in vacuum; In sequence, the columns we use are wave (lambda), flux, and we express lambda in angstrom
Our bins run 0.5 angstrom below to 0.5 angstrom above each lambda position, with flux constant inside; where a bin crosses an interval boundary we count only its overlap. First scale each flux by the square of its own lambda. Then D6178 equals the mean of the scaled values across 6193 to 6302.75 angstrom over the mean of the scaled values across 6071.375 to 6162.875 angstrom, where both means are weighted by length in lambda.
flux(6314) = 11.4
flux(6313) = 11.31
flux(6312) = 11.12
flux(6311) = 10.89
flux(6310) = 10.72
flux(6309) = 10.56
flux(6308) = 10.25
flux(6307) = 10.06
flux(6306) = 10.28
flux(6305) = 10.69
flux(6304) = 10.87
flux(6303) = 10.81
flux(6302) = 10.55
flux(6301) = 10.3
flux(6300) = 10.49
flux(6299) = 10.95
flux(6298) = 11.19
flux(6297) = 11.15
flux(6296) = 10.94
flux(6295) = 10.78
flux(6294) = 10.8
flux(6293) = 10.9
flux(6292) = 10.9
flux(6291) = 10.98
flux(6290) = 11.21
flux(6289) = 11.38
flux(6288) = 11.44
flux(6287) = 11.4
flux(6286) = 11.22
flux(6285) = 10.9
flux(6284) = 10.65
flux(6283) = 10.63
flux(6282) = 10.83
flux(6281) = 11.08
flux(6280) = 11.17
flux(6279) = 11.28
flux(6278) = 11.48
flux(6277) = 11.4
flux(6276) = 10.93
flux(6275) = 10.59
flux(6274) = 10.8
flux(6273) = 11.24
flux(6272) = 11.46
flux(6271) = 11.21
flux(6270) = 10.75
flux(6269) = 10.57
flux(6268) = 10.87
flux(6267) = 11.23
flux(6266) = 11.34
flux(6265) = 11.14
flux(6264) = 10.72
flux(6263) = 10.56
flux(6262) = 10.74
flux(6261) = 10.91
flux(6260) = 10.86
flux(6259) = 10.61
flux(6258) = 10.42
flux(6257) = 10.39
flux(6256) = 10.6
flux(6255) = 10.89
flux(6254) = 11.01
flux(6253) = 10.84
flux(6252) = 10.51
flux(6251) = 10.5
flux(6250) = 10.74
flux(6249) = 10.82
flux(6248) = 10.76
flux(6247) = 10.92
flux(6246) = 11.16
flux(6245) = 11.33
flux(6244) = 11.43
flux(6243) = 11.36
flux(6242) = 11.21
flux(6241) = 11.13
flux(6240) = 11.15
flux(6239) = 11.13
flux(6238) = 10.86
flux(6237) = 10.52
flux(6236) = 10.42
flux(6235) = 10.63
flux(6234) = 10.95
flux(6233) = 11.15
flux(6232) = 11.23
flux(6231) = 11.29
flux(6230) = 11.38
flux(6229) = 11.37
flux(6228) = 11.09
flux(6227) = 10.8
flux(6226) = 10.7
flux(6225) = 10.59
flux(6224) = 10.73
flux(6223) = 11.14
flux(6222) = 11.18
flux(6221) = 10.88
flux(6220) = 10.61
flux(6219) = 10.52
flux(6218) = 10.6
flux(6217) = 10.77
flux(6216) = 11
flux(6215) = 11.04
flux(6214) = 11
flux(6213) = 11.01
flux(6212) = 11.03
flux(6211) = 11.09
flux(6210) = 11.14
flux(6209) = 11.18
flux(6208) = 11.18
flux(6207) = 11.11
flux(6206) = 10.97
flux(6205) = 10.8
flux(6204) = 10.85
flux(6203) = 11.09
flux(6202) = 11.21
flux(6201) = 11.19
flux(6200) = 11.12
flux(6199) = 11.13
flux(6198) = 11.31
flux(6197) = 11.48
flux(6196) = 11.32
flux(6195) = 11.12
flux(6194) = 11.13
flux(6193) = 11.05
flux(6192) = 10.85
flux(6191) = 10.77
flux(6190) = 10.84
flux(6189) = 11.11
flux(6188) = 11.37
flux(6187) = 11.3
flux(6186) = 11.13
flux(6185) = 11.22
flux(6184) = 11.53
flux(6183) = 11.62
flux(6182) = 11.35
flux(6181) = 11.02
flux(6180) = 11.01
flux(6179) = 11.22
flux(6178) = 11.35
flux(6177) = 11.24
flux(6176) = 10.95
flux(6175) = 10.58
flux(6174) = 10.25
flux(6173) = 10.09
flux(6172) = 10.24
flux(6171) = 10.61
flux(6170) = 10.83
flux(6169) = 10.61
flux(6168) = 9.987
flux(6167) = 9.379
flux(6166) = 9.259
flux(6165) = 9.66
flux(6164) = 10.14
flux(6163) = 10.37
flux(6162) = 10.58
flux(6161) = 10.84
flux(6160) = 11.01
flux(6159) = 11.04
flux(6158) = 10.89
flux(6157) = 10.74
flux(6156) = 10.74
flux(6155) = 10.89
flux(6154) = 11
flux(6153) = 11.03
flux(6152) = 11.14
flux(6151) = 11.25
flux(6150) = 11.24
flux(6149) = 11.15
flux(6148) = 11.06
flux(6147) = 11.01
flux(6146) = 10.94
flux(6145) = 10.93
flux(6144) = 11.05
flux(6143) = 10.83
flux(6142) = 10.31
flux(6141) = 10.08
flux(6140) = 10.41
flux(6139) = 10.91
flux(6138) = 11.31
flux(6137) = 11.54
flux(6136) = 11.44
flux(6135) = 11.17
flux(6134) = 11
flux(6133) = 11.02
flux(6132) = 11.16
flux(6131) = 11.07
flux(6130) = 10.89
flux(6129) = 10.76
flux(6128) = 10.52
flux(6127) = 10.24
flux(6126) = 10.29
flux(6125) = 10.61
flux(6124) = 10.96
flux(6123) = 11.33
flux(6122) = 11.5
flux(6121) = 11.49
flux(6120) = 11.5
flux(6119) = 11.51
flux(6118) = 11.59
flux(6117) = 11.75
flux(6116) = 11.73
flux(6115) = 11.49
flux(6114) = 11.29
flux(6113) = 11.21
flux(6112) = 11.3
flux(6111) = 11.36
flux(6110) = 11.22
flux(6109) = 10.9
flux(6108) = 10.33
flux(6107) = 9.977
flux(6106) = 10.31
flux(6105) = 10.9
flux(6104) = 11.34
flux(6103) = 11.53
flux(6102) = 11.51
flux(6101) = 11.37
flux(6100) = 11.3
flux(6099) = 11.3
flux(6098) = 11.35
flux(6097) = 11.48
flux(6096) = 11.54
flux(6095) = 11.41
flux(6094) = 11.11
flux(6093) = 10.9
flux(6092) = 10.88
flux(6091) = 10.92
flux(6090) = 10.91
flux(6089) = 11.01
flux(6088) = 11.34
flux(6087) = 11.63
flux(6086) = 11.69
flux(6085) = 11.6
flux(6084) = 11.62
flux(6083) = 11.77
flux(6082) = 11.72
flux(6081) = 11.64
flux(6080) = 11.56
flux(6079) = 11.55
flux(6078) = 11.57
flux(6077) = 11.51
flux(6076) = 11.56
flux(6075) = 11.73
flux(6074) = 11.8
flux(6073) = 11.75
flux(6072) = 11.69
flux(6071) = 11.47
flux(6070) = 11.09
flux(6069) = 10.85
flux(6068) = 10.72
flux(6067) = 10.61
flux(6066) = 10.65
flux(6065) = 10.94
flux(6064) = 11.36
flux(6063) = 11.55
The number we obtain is 1.03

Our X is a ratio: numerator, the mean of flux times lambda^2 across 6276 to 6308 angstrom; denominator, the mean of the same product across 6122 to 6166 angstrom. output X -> 1.06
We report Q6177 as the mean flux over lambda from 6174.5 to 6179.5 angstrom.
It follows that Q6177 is 11.1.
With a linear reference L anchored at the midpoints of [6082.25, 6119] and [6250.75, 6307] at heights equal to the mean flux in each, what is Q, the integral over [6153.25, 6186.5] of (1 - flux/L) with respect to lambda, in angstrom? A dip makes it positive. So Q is 1.2 angstrom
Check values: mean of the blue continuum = 11.3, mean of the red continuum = 10.9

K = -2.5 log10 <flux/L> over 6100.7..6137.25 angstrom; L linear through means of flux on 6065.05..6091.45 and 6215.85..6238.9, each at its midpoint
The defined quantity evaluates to 0.01 mag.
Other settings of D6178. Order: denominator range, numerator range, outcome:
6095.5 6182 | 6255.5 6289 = 1.05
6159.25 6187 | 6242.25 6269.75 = 1.04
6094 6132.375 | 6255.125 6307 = 1.03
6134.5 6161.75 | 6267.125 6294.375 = 1.05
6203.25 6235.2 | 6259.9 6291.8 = 1.02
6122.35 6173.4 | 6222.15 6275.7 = 1.05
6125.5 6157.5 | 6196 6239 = 1.03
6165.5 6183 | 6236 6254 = 1.06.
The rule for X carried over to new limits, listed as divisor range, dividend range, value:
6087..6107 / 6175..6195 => 1.03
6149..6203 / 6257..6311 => 1.04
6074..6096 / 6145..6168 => 0.96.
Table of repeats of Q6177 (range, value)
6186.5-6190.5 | 11.2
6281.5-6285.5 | 10.8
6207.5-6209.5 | 11.2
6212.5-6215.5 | 11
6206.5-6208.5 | 11.1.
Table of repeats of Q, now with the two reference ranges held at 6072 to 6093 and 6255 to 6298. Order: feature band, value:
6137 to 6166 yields 1.3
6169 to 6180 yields 0.5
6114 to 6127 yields 0.1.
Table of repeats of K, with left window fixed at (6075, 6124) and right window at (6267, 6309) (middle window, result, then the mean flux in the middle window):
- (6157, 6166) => 0.068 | 10.5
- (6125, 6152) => 0.032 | 10.9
